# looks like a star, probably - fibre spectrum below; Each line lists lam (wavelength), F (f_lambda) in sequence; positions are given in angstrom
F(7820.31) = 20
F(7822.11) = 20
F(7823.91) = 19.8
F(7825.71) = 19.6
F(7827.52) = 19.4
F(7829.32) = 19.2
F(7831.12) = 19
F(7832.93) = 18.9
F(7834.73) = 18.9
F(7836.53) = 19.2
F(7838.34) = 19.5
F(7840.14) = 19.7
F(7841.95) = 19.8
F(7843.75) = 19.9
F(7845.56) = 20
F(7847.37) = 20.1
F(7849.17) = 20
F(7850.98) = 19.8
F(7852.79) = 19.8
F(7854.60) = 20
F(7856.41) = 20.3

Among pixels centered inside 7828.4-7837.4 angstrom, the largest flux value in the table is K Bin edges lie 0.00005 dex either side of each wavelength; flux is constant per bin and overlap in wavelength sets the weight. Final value 19.2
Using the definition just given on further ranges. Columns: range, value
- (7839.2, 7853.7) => 20.1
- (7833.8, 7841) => 19.7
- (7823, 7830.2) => 19.8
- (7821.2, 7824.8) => 20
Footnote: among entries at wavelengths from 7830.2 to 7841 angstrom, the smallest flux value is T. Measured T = 18.9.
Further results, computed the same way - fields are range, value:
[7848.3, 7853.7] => 19.8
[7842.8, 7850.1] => 19.9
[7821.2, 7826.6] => 19.6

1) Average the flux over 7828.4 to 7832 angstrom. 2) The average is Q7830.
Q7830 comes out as 19.1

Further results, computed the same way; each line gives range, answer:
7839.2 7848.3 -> 19.9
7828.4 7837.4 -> 19.1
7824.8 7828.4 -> 19.5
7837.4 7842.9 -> 19.7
